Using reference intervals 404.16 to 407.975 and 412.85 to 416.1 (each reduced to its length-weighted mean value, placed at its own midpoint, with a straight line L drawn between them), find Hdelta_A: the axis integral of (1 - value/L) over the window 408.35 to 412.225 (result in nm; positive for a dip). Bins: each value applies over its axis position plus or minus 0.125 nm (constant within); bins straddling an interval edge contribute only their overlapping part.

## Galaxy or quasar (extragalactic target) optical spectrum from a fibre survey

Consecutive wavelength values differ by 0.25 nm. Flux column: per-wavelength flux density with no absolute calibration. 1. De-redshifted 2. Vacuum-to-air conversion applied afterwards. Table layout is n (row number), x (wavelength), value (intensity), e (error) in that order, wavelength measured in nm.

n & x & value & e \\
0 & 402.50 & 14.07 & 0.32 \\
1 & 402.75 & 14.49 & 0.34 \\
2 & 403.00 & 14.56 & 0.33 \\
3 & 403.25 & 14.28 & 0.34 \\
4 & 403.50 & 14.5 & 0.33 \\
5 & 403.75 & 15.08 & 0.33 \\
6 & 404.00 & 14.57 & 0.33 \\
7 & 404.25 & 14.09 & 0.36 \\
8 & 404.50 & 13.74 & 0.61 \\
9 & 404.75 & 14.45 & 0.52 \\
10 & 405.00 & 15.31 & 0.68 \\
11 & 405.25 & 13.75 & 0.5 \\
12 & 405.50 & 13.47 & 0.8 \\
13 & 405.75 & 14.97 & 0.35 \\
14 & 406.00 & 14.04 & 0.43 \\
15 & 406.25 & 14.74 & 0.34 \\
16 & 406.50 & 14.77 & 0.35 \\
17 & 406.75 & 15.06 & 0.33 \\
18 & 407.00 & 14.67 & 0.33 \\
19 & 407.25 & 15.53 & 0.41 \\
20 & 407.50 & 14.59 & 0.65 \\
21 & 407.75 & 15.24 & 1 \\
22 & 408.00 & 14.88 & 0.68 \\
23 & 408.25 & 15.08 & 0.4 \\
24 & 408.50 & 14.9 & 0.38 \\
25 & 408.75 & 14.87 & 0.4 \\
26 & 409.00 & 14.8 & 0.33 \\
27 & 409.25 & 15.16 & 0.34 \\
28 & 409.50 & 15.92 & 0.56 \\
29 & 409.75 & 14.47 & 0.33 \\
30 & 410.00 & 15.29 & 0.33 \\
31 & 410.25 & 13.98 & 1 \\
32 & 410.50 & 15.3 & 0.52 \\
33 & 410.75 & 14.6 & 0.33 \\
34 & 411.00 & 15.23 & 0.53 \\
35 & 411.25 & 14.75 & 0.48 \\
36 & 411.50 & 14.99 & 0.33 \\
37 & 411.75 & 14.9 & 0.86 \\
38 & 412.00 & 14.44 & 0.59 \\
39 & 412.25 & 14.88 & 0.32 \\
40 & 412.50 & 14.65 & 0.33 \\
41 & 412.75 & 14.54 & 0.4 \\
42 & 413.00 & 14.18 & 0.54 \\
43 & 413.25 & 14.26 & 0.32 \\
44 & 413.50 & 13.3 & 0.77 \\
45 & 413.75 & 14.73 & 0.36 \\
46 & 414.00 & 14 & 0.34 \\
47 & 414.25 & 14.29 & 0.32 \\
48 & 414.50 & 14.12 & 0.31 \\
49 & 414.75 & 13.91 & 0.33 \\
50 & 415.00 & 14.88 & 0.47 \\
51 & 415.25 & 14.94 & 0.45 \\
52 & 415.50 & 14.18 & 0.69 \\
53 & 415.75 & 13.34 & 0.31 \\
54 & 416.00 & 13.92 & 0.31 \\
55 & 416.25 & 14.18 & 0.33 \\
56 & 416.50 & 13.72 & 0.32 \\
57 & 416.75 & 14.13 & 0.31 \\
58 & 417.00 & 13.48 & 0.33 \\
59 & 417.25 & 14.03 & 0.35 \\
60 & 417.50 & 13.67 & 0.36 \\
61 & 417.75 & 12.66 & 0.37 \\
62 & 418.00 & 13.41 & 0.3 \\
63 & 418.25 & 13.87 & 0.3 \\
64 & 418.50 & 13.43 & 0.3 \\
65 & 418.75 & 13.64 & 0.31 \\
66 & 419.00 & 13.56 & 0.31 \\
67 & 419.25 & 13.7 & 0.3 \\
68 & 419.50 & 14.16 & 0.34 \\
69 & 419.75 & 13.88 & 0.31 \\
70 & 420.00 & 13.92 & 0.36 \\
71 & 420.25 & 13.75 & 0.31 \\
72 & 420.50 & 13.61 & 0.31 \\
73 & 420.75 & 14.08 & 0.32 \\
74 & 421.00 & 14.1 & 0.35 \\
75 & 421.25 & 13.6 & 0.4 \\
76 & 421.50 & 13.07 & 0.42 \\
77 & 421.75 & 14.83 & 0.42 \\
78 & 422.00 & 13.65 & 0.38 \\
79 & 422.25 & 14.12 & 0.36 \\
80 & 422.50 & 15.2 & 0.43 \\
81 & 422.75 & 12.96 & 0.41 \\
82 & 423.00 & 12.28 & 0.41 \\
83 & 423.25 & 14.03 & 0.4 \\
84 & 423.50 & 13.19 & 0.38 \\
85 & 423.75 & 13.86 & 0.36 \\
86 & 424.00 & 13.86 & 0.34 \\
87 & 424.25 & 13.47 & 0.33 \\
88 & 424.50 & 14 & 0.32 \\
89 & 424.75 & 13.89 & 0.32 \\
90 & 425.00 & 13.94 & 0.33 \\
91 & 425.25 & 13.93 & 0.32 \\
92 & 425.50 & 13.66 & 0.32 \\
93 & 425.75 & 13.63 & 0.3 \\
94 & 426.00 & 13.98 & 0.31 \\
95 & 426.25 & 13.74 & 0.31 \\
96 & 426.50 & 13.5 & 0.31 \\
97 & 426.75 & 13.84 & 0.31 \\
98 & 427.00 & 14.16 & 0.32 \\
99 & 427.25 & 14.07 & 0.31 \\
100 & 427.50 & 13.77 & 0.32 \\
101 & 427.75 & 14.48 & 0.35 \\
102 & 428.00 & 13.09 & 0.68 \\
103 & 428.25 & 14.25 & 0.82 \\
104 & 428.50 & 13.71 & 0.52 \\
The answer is -0.15 nm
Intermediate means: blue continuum 14.6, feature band 14.9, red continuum 14.2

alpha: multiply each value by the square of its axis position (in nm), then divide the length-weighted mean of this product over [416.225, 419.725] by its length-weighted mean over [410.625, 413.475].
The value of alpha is 0.96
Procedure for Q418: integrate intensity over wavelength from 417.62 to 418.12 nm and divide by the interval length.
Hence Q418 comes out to 13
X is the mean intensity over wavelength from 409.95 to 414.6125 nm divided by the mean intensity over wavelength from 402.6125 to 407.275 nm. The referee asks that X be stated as 1.00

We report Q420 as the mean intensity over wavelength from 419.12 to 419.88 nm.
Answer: 13.9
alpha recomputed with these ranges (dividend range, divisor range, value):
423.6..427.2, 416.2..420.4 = 1.04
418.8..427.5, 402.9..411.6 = 1.01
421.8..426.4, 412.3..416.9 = 1.01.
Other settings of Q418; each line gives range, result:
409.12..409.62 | 15.5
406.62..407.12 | 14.9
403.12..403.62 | 14.4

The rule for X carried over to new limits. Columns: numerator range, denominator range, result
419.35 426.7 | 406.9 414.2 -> 0.93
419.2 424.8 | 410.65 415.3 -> 0.95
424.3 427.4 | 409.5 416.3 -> 0.96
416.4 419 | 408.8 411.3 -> 0.91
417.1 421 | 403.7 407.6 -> 0.94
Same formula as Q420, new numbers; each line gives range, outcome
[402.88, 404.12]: 14.6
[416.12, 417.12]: 13.9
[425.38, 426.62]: 13.7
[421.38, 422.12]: 13.9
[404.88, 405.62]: 14.2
